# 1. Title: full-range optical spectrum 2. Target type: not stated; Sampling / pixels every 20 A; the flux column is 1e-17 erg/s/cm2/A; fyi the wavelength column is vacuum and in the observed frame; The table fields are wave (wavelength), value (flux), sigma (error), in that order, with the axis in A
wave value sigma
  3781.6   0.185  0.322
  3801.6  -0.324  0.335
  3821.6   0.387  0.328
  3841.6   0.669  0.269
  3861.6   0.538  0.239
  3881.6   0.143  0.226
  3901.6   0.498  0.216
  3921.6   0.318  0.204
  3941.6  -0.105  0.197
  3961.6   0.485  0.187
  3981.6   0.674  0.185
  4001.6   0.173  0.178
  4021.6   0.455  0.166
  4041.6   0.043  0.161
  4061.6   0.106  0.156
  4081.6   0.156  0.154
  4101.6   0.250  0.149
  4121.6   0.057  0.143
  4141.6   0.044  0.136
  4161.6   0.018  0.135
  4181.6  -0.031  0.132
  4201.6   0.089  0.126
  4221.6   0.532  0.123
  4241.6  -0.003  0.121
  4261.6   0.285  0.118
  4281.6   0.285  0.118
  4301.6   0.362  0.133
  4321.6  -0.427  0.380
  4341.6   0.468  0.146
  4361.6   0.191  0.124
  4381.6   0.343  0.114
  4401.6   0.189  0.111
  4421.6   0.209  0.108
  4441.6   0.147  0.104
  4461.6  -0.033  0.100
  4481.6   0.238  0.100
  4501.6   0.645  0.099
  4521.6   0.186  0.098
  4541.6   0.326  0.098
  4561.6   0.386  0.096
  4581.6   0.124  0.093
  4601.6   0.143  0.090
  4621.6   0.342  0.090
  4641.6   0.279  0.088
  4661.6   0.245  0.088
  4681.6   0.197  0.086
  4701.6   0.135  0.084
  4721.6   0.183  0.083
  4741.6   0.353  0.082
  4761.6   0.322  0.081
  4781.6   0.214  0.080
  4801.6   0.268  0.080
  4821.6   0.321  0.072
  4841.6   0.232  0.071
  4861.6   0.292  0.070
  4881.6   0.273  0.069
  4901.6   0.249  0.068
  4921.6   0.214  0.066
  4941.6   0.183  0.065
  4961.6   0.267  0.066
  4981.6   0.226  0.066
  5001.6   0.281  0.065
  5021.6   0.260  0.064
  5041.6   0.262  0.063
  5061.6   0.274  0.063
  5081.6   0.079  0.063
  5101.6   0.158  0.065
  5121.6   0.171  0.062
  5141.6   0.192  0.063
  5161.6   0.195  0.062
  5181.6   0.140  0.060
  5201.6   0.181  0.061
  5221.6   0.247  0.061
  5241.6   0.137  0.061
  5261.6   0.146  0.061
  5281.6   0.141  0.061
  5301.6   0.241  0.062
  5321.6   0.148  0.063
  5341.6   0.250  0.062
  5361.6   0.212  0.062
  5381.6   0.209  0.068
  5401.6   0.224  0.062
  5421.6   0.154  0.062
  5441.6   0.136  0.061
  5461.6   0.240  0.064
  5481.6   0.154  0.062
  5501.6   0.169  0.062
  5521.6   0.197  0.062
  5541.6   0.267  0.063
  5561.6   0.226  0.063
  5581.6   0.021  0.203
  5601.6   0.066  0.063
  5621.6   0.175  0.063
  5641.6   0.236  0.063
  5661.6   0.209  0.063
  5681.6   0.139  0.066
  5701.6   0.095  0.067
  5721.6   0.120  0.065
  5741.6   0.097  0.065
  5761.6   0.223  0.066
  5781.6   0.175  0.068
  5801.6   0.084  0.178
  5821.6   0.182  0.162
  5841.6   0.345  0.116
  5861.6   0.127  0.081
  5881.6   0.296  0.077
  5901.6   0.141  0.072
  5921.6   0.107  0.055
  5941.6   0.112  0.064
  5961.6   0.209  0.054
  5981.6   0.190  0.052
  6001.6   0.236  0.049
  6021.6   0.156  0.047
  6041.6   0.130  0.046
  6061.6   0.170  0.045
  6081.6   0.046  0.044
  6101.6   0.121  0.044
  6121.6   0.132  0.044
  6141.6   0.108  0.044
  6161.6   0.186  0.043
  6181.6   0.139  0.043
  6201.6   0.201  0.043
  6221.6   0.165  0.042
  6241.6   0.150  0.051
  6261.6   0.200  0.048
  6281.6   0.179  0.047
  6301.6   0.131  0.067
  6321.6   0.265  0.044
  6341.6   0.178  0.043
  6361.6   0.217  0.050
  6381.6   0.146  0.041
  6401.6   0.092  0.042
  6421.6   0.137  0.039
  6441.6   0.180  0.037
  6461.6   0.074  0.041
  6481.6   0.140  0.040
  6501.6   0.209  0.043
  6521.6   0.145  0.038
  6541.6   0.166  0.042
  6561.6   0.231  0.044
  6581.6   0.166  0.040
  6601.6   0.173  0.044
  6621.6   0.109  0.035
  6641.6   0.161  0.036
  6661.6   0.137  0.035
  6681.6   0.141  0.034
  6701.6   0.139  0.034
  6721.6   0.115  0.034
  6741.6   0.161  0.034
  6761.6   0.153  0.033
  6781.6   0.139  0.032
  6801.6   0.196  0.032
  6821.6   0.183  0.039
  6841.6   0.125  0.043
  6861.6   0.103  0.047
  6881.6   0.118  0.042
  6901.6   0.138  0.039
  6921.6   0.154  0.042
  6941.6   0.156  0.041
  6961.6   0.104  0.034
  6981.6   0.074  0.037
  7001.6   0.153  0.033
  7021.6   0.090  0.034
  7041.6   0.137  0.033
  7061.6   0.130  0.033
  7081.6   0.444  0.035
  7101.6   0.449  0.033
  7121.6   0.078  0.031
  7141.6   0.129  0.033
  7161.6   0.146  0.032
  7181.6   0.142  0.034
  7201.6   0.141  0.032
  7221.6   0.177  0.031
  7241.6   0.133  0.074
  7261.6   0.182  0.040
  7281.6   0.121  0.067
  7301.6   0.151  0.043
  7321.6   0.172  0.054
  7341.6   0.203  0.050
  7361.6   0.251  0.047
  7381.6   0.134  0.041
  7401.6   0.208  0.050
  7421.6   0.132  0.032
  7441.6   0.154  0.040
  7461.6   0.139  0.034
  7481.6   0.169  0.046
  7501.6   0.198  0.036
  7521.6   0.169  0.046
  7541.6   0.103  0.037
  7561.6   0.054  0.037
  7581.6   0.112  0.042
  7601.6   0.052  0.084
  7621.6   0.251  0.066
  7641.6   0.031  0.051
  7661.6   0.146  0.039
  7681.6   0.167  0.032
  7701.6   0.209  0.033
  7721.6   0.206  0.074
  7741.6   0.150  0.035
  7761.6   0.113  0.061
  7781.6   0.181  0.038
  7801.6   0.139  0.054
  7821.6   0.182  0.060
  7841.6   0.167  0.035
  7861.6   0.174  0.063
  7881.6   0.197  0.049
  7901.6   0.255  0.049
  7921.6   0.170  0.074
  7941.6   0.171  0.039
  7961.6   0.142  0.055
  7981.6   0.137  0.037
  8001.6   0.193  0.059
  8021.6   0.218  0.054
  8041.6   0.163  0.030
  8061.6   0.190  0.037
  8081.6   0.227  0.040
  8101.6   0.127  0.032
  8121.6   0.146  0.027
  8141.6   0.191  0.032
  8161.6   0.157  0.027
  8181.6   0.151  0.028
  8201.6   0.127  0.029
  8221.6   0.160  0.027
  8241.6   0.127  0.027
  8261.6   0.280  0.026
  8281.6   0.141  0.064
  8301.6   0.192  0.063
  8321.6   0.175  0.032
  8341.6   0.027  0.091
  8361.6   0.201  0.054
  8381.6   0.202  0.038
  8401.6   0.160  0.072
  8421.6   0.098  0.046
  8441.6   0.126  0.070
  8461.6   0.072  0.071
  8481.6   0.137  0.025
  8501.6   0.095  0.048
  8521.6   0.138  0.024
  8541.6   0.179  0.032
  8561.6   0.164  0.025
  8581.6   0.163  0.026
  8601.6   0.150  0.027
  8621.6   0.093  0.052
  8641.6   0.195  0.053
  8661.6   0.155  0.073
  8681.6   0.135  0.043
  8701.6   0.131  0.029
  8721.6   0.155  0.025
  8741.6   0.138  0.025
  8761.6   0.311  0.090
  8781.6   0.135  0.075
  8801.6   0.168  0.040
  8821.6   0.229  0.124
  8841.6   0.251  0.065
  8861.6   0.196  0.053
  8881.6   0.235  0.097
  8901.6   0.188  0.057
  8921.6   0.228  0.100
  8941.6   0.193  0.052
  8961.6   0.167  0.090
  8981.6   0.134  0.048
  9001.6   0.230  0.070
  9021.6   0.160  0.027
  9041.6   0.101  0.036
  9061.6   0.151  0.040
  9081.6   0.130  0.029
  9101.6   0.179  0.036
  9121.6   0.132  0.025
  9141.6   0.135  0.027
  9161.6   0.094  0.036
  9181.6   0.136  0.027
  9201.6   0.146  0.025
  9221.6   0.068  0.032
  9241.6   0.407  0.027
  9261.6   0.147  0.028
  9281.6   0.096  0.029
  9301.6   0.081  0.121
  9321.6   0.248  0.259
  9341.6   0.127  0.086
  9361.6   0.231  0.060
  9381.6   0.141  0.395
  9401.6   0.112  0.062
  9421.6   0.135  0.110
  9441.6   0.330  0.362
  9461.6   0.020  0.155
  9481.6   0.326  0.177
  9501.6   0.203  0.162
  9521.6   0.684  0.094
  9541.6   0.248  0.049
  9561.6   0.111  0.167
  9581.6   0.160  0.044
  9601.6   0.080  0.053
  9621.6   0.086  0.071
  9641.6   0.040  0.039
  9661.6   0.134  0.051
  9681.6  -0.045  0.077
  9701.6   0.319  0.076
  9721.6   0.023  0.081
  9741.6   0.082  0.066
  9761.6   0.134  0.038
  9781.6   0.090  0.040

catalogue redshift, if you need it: 0.902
